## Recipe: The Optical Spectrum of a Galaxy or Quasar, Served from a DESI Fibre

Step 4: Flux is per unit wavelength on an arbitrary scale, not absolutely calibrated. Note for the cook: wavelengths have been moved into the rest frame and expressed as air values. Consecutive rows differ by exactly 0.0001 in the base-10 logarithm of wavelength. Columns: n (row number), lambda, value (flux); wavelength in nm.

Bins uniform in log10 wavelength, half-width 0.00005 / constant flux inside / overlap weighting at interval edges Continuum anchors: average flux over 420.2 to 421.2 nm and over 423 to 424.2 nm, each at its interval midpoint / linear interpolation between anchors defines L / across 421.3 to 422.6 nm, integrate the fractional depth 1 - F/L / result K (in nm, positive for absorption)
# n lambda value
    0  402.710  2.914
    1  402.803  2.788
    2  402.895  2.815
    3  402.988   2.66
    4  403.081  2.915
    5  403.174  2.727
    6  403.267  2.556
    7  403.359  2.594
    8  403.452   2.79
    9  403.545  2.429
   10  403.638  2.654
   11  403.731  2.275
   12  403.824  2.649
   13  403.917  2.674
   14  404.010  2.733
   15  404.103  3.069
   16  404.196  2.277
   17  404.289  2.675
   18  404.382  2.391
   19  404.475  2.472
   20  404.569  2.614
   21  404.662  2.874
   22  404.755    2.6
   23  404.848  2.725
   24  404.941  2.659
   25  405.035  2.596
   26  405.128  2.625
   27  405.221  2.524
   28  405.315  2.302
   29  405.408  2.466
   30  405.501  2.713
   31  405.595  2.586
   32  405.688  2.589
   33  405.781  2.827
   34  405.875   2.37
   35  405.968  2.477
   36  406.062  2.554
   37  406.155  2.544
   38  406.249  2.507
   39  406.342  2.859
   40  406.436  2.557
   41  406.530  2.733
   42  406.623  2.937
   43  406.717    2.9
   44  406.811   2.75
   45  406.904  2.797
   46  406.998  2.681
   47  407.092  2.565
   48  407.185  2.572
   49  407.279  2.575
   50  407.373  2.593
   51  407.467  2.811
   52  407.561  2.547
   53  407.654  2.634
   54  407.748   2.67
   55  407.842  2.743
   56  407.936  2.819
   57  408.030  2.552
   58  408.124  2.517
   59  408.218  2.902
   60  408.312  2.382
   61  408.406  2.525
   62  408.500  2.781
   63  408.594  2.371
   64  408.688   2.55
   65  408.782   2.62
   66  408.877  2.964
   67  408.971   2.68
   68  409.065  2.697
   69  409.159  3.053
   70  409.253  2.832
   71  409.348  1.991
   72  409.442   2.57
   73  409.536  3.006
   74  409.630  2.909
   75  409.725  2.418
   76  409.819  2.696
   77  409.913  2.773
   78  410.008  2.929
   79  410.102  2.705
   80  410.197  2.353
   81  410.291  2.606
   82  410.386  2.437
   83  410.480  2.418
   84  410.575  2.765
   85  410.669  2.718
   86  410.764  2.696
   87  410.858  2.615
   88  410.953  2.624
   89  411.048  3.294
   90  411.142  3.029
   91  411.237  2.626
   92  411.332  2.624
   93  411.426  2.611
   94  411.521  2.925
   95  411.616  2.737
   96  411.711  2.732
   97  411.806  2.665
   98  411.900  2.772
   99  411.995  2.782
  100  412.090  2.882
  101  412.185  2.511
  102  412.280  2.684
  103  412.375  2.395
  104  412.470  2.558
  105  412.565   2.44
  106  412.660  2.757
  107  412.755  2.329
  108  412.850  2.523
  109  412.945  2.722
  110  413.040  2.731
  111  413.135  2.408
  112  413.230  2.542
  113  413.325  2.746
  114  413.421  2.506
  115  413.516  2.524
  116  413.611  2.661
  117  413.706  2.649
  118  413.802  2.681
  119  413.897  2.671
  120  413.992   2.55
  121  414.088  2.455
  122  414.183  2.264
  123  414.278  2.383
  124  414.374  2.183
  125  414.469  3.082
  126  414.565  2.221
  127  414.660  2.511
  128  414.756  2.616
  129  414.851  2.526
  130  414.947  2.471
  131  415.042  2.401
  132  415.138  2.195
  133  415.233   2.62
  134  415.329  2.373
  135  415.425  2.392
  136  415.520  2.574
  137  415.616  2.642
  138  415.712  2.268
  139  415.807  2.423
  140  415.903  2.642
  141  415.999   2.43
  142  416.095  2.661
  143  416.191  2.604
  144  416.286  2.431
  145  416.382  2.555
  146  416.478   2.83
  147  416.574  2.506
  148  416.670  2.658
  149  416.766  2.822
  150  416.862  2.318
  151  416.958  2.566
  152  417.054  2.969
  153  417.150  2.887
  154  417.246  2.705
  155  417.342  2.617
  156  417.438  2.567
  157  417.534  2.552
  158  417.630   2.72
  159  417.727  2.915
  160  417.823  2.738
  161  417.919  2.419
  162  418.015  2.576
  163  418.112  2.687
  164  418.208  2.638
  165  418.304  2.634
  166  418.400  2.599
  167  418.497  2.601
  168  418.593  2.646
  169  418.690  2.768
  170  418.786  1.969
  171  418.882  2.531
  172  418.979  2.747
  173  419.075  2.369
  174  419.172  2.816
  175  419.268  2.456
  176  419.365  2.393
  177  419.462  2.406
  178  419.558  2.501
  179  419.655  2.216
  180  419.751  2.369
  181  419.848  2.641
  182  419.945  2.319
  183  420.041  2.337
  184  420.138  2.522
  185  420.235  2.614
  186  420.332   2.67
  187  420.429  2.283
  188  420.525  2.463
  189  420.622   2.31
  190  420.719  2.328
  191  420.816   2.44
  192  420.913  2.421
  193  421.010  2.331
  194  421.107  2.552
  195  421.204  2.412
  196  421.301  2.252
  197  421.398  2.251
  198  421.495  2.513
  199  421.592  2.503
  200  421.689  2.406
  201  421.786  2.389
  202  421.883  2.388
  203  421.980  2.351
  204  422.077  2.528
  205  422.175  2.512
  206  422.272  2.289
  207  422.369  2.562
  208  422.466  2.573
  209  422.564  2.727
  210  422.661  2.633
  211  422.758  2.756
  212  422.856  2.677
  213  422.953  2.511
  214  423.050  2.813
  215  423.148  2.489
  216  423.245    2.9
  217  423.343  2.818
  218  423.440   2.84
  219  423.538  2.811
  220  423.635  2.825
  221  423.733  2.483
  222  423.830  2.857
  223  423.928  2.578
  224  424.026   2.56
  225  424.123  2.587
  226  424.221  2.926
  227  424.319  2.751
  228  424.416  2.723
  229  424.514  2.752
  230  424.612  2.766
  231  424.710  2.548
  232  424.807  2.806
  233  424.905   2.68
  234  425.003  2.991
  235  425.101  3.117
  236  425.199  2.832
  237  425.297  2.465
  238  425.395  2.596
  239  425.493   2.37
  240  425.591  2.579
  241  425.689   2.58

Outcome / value 0.05 nm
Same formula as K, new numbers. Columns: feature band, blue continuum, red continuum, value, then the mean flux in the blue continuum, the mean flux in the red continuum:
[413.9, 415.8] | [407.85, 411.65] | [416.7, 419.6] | 0.12 nm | 2.68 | 2.61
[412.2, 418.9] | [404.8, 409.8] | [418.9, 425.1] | 0.09 nm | 2.64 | 2.56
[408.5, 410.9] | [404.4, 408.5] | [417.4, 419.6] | -0.04 nm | 2.63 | 2.58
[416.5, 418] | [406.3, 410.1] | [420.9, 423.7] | -0.04 nm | 2.69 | 2.55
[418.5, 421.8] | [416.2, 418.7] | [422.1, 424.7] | 0.26 nm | 2.65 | 2.68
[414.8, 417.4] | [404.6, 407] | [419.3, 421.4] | -0.08 nm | 2.64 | 2.41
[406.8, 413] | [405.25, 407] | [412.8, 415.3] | -0.19 nm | 2.64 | 2.53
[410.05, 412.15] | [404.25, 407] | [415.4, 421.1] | -0.10 nm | 2.63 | 2.54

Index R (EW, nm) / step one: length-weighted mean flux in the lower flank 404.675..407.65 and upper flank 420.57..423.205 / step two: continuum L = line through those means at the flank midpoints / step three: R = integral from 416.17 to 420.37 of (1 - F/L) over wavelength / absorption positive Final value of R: -0.10 nm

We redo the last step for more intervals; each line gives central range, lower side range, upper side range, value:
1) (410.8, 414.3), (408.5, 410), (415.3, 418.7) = 0.02 nm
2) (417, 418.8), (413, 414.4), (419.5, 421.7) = -0.14 nm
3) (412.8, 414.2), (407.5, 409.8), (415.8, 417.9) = 0.04 nm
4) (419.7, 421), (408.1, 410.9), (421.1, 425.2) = 0.10 nm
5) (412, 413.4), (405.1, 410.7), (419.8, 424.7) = 0.01 nm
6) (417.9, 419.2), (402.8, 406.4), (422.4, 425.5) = 0.06 nm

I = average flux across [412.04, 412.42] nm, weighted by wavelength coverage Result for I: 2.62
